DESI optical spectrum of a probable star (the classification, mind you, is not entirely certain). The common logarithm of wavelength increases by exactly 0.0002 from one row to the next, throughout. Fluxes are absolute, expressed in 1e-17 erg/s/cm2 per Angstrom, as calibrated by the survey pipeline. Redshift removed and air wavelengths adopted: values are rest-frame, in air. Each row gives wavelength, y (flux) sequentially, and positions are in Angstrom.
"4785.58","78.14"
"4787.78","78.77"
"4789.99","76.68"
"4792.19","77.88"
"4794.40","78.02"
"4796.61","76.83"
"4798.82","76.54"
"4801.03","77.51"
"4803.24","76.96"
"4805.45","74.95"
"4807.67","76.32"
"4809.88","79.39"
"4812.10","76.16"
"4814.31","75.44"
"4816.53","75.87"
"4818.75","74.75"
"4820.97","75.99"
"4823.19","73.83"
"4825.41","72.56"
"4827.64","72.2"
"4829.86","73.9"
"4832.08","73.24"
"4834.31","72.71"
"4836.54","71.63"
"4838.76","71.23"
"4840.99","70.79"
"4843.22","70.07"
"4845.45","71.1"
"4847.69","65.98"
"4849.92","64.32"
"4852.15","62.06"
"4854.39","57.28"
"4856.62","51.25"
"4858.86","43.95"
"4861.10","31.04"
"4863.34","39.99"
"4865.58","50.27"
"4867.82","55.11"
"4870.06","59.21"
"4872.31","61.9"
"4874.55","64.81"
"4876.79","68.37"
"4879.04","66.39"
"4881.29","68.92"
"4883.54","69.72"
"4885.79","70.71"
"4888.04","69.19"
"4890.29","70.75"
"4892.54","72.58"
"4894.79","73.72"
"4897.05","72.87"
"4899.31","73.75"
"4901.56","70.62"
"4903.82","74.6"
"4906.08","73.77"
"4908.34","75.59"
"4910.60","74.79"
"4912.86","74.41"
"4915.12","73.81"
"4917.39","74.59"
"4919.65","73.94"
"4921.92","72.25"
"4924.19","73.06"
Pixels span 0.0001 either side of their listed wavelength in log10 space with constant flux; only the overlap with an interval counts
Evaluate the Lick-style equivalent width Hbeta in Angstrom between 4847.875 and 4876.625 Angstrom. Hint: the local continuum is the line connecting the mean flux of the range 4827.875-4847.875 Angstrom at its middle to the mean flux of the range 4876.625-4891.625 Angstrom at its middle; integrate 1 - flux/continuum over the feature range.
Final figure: 6.5 Angstrom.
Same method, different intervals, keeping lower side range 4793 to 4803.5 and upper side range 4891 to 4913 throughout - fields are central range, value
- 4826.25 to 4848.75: 1.3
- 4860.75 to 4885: 5.1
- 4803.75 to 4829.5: 0.4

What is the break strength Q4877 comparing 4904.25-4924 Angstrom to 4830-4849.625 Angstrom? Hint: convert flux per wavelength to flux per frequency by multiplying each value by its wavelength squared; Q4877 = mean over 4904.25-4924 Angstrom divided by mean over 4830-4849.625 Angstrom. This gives 1.08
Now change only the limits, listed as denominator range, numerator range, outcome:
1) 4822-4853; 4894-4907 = 1.07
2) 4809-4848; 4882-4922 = 1.03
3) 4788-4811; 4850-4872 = 0.68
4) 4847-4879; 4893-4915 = 1.35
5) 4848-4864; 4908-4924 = 1.49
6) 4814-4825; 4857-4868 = 0.59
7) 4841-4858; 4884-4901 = 1.15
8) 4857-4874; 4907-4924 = 1.53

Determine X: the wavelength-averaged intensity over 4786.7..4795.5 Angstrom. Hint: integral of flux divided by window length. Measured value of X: 77.8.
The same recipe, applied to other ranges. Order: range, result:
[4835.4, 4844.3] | 71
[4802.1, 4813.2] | 76.7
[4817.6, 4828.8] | 73.9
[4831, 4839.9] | 72.2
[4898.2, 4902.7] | 72.3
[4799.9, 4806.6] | 76.4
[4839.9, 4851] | 68.4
